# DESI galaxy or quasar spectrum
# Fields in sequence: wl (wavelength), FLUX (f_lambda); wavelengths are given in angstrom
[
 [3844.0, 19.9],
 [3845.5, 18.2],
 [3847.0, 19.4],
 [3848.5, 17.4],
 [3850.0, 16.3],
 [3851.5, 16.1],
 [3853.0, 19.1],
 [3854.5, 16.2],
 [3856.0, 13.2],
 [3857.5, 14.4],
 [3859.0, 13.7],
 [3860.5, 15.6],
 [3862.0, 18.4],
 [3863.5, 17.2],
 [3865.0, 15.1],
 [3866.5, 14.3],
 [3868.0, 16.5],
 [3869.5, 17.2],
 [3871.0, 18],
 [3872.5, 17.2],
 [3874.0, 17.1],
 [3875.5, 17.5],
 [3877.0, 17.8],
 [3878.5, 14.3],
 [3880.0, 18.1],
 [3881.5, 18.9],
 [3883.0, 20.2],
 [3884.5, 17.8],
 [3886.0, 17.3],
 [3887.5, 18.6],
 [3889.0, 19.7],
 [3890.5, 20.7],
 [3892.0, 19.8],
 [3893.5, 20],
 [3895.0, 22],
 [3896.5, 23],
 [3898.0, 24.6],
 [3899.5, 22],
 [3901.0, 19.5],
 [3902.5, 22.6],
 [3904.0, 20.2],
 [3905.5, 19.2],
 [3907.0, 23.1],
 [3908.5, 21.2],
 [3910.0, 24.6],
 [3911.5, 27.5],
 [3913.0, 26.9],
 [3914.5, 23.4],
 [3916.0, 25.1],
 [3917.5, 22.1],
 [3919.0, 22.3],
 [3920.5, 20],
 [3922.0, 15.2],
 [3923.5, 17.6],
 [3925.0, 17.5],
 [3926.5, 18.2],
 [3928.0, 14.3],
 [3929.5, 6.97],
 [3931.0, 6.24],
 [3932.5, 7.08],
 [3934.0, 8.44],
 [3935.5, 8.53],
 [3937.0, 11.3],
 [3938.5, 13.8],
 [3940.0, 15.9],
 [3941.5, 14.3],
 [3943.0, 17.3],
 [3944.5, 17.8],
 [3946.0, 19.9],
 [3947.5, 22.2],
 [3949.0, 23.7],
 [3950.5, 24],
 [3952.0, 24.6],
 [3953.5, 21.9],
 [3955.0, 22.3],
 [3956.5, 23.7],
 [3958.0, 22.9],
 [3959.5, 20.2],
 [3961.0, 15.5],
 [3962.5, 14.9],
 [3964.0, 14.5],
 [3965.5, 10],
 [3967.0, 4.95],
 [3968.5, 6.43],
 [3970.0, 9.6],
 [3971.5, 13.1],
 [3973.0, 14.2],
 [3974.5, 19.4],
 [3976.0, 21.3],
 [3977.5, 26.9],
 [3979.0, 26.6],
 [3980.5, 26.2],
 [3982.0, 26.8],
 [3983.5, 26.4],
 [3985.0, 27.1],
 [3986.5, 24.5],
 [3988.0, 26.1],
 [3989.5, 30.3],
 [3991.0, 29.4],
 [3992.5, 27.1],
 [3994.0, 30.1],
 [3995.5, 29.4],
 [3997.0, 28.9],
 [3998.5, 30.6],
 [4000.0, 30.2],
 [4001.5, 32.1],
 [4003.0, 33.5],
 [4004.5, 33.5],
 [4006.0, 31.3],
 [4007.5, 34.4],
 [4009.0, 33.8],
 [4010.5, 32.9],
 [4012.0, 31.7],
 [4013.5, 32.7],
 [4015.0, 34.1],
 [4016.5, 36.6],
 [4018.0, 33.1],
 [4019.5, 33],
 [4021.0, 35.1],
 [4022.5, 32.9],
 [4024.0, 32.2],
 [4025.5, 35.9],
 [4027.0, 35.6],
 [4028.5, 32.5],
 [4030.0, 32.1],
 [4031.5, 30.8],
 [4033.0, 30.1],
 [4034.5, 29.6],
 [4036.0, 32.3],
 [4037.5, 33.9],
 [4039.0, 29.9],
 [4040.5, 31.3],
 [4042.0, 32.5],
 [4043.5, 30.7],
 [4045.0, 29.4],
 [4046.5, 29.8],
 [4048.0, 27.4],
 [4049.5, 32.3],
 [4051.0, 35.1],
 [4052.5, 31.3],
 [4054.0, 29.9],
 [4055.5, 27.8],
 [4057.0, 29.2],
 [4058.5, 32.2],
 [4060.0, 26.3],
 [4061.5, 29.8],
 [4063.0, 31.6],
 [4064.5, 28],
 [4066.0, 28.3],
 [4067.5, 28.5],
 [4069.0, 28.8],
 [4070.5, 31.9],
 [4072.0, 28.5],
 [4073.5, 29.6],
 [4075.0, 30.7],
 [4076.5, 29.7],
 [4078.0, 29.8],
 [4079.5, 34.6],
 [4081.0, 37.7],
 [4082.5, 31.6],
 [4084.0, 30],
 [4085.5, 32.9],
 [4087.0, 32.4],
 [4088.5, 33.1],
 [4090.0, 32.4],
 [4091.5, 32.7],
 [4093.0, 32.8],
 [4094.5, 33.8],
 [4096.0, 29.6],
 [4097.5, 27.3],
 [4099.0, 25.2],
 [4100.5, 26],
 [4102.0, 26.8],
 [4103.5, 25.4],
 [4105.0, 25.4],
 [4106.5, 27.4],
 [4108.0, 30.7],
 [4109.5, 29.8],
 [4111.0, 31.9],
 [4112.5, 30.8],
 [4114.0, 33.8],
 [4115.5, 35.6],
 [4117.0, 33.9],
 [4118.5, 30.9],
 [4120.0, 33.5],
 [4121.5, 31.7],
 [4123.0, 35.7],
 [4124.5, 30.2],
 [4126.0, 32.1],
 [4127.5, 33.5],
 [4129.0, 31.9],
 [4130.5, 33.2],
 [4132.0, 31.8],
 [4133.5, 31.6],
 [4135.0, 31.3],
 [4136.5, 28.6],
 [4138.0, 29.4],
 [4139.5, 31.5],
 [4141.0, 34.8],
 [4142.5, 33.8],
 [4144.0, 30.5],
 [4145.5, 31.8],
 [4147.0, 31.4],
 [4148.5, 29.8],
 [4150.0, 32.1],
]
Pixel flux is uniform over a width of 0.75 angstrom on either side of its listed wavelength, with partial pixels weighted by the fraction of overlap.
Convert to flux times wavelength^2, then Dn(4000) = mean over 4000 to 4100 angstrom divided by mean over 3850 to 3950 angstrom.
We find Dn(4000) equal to 1.9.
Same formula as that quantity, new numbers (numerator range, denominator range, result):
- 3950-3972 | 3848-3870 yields 1.09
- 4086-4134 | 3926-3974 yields 2.20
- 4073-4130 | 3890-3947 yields 1.85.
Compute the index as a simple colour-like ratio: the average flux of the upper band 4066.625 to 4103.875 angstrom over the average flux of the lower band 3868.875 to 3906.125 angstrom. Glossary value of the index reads 1.58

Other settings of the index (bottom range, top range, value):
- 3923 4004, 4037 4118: 1.53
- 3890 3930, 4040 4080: 1.45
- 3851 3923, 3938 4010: 1.19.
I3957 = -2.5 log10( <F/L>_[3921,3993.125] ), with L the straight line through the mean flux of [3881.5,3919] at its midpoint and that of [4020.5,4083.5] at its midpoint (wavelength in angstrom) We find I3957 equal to 0.36 mag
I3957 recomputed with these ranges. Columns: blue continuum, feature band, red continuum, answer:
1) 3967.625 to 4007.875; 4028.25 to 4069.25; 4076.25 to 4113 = -0.08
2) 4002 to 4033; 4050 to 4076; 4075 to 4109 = 0.06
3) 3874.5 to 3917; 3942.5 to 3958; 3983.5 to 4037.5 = 0.19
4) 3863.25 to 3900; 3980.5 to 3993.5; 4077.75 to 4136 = -0.11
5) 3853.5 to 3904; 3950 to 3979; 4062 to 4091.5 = 0.32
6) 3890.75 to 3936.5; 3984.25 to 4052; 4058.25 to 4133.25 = -0.22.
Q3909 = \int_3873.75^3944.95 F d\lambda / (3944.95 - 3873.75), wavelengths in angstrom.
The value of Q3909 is 18.3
